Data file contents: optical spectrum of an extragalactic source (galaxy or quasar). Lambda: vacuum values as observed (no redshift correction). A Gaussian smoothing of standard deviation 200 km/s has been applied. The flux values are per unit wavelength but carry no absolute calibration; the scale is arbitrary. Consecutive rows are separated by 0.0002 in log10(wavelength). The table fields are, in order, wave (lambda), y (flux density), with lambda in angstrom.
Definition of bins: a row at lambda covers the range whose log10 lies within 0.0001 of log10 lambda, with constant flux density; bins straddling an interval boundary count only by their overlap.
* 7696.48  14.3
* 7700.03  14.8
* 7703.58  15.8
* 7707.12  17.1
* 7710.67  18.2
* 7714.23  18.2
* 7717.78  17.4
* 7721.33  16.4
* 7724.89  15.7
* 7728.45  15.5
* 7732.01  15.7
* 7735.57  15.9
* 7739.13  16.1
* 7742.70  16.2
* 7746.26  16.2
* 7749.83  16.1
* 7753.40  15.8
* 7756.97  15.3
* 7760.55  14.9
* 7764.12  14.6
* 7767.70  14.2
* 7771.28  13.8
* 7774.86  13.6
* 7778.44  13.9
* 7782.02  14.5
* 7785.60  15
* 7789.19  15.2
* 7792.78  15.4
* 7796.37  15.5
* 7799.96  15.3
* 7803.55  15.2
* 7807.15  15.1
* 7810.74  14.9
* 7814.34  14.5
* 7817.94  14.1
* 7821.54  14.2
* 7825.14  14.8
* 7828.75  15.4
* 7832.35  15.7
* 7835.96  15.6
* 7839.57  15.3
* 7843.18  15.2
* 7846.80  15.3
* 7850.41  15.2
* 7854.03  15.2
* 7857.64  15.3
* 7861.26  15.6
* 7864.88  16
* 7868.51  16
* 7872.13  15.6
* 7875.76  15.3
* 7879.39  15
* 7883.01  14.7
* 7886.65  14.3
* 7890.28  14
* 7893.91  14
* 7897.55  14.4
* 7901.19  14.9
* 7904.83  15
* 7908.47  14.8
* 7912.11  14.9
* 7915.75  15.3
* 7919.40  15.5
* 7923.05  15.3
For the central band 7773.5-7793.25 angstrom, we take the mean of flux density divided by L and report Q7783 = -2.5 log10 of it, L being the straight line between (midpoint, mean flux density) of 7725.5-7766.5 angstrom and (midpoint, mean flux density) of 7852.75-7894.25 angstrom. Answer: 0.07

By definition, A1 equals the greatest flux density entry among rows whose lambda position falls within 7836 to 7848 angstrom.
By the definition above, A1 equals 15.3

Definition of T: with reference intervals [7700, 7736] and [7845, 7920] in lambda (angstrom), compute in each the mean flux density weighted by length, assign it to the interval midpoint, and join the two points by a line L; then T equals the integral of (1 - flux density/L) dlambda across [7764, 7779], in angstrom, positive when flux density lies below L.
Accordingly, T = 1.9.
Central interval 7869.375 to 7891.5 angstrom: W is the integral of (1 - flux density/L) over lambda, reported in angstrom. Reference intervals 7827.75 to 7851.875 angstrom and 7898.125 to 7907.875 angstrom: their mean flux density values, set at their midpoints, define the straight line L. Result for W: 0.2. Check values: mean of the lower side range 15.4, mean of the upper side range 14.9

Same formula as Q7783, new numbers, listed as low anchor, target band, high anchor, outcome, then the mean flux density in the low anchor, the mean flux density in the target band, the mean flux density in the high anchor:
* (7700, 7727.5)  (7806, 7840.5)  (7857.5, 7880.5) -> 0.07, 16.8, 15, 15.6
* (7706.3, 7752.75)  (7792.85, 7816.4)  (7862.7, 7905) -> 0.04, 16.5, 15.1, 14.9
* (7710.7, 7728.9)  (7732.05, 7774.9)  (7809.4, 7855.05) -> 0.07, 16.9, 15.3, 15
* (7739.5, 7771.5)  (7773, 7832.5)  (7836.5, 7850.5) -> 0.04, 15.3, 14.8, 15.3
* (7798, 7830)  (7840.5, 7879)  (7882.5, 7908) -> -0.06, 14.8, 15.4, 14.5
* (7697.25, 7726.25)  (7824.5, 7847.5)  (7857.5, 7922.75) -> 0.01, 16.6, 15.4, 15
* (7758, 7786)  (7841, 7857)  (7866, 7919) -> -0.04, 14.3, 15.2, 14.9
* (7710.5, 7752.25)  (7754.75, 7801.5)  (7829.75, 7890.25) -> 0.09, 16.4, 14.7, 15.3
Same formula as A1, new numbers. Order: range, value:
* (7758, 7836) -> 15.7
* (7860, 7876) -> 16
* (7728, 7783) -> 16.2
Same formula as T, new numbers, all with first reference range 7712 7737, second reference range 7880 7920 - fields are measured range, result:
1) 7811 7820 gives 0.7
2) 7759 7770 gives 1.0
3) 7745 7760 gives 0.4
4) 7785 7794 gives 0.3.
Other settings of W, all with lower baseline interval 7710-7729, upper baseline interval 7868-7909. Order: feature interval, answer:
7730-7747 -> 0.7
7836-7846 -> 0.0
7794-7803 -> 0.3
